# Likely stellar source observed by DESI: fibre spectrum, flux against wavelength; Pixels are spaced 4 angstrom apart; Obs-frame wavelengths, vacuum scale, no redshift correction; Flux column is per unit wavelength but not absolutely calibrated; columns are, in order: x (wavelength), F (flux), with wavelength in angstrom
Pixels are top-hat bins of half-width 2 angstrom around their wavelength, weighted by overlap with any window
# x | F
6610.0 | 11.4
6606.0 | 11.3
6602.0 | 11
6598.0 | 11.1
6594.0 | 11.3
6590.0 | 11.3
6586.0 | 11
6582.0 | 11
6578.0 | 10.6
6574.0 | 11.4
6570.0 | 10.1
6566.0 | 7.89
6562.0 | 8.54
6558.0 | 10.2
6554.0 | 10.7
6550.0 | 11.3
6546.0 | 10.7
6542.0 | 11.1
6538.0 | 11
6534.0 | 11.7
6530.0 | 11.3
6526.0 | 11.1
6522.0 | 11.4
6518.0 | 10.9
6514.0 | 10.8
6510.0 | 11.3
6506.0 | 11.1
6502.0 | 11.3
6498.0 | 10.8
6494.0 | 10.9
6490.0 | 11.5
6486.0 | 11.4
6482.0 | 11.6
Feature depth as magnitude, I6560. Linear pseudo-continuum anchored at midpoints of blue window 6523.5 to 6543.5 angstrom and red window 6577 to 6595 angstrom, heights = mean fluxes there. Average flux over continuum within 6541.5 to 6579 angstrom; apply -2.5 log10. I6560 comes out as 0.10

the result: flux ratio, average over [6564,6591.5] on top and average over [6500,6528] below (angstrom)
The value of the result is 0.9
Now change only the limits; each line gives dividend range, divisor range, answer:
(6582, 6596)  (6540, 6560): 1.03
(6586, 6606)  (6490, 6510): 1.01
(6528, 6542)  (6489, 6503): 1.02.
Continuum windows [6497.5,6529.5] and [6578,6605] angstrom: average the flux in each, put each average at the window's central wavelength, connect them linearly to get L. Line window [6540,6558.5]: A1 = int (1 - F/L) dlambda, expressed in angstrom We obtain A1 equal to 0.42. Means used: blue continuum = 11.1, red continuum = 11.1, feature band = 10.8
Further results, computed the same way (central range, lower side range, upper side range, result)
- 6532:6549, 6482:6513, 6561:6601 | -0.5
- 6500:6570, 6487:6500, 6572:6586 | 2.2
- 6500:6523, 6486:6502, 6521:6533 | 0.2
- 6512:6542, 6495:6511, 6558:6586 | -1.3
